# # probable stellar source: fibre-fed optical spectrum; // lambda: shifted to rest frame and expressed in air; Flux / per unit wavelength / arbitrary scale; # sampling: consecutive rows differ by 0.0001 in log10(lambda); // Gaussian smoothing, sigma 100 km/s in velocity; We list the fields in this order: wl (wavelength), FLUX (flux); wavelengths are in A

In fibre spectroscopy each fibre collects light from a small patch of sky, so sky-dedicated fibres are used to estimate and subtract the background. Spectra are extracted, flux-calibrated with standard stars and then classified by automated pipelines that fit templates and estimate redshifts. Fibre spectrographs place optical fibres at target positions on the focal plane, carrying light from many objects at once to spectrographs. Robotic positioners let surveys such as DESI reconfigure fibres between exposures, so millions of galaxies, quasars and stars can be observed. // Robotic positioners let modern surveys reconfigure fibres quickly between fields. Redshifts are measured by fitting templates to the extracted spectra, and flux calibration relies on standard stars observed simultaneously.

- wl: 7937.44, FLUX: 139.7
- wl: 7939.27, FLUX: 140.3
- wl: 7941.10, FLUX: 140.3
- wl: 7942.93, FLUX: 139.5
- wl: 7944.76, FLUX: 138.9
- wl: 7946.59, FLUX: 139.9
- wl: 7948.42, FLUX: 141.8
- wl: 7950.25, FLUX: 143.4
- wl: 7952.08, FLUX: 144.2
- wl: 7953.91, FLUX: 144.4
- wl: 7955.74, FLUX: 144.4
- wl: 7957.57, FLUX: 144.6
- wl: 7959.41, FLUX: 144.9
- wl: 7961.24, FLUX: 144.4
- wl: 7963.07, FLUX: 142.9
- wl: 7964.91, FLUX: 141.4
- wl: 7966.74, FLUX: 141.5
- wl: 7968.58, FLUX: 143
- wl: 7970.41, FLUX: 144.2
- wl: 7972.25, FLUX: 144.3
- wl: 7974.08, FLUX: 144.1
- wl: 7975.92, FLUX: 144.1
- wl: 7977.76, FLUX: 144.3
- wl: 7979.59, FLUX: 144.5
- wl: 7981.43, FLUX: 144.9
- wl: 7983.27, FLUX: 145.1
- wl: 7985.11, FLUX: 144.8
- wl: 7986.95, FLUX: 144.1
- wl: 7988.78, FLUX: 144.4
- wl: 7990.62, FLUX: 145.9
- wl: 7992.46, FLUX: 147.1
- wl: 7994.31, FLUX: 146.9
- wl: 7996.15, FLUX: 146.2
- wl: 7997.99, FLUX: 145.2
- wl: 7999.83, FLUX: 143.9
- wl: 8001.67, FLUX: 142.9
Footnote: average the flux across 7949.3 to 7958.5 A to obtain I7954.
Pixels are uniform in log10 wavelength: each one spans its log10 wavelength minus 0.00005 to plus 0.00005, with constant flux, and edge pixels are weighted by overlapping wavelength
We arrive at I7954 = 144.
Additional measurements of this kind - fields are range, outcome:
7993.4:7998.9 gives 146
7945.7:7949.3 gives 141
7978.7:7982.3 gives 145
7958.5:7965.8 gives 143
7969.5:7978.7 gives 144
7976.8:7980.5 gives 145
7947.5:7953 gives 143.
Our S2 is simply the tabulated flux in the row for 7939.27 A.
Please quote 140.3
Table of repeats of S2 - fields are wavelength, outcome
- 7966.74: 141.5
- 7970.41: 144.2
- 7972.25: 144.3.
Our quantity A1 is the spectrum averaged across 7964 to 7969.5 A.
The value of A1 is 142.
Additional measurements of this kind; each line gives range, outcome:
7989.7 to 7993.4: 146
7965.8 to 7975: 143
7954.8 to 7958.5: 144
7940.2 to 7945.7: 140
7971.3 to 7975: 144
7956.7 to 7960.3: 144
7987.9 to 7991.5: 145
